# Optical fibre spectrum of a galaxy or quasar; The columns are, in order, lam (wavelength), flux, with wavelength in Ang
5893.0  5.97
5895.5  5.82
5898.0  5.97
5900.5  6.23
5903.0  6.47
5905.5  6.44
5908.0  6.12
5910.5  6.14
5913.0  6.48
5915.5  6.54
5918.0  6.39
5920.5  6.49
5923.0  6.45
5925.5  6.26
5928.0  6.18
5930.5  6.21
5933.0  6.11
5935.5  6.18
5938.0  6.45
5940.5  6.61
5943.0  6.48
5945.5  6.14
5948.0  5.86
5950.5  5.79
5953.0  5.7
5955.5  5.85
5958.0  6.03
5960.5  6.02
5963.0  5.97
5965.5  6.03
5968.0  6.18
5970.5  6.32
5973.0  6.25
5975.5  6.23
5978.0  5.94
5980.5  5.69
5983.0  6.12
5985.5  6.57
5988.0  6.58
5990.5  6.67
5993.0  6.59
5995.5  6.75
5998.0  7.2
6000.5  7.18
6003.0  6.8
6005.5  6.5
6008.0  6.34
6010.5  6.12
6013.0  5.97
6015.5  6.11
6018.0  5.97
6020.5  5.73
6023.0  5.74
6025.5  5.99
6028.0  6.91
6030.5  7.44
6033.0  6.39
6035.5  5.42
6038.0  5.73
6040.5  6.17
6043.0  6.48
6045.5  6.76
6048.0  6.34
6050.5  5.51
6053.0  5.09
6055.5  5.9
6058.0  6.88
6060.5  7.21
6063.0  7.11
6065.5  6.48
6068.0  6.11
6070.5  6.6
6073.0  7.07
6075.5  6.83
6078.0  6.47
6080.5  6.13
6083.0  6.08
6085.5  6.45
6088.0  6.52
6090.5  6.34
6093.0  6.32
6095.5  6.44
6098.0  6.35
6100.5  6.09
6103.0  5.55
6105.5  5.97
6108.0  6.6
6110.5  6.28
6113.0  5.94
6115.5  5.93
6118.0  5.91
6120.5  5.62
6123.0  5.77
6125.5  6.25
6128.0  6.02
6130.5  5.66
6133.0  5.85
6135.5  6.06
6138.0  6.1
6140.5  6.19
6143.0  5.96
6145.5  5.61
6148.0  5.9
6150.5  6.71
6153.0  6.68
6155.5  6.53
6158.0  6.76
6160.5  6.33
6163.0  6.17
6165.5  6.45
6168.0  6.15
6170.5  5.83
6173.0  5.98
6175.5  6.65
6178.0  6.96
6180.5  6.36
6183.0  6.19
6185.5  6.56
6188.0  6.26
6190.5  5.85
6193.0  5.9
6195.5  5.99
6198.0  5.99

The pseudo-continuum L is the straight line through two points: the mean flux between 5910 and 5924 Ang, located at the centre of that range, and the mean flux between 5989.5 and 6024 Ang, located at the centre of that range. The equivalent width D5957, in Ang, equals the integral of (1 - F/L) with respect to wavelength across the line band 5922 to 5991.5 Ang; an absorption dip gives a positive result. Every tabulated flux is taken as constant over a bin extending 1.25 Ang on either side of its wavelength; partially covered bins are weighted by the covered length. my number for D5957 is 2.7 Ang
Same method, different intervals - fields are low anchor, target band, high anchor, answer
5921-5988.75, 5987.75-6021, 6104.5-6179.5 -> -1.7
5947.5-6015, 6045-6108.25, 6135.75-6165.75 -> -0.8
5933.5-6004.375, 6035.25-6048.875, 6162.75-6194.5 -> 0.2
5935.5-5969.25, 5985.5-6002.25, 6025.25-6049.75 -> -1.6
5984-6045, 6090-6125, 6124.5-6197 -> 1.1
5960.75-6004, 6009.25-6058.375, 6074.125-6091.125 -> 2.2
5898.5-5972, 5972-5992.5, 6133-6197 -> -0.2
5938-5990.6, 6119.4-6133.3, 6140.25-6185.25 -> 0.9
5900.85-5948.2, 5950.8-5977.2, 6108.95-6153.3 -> 0.9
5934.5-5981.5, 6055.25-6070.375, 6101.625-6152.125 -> -1.6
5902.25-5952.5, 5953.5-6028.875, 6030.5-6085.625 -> 0.5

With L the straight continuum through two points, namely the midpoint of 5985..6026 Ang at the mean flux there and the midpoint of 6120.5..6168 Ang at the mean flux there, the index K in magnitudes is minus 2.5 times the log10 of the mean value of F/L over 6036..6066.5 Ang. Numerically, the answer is 0.01 mag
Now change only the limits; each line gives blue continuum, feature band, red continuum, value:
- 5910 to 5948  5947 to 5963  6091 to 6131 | 0.07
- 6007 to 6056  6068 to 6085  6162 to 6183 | -0.06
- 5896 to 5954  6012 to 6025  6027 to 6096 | 0.08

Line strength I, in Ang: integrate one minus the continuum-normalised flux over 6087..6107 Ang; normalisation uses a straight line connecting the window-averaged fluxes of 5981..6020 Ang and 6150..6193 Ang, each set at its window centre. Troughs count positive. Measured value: 0.65 Ang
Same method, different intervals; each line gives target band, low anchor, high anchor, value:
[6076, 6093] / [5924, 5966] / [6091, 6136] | -0.8 Ang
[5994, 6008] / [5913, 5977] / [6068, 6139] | -1.5 Ang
